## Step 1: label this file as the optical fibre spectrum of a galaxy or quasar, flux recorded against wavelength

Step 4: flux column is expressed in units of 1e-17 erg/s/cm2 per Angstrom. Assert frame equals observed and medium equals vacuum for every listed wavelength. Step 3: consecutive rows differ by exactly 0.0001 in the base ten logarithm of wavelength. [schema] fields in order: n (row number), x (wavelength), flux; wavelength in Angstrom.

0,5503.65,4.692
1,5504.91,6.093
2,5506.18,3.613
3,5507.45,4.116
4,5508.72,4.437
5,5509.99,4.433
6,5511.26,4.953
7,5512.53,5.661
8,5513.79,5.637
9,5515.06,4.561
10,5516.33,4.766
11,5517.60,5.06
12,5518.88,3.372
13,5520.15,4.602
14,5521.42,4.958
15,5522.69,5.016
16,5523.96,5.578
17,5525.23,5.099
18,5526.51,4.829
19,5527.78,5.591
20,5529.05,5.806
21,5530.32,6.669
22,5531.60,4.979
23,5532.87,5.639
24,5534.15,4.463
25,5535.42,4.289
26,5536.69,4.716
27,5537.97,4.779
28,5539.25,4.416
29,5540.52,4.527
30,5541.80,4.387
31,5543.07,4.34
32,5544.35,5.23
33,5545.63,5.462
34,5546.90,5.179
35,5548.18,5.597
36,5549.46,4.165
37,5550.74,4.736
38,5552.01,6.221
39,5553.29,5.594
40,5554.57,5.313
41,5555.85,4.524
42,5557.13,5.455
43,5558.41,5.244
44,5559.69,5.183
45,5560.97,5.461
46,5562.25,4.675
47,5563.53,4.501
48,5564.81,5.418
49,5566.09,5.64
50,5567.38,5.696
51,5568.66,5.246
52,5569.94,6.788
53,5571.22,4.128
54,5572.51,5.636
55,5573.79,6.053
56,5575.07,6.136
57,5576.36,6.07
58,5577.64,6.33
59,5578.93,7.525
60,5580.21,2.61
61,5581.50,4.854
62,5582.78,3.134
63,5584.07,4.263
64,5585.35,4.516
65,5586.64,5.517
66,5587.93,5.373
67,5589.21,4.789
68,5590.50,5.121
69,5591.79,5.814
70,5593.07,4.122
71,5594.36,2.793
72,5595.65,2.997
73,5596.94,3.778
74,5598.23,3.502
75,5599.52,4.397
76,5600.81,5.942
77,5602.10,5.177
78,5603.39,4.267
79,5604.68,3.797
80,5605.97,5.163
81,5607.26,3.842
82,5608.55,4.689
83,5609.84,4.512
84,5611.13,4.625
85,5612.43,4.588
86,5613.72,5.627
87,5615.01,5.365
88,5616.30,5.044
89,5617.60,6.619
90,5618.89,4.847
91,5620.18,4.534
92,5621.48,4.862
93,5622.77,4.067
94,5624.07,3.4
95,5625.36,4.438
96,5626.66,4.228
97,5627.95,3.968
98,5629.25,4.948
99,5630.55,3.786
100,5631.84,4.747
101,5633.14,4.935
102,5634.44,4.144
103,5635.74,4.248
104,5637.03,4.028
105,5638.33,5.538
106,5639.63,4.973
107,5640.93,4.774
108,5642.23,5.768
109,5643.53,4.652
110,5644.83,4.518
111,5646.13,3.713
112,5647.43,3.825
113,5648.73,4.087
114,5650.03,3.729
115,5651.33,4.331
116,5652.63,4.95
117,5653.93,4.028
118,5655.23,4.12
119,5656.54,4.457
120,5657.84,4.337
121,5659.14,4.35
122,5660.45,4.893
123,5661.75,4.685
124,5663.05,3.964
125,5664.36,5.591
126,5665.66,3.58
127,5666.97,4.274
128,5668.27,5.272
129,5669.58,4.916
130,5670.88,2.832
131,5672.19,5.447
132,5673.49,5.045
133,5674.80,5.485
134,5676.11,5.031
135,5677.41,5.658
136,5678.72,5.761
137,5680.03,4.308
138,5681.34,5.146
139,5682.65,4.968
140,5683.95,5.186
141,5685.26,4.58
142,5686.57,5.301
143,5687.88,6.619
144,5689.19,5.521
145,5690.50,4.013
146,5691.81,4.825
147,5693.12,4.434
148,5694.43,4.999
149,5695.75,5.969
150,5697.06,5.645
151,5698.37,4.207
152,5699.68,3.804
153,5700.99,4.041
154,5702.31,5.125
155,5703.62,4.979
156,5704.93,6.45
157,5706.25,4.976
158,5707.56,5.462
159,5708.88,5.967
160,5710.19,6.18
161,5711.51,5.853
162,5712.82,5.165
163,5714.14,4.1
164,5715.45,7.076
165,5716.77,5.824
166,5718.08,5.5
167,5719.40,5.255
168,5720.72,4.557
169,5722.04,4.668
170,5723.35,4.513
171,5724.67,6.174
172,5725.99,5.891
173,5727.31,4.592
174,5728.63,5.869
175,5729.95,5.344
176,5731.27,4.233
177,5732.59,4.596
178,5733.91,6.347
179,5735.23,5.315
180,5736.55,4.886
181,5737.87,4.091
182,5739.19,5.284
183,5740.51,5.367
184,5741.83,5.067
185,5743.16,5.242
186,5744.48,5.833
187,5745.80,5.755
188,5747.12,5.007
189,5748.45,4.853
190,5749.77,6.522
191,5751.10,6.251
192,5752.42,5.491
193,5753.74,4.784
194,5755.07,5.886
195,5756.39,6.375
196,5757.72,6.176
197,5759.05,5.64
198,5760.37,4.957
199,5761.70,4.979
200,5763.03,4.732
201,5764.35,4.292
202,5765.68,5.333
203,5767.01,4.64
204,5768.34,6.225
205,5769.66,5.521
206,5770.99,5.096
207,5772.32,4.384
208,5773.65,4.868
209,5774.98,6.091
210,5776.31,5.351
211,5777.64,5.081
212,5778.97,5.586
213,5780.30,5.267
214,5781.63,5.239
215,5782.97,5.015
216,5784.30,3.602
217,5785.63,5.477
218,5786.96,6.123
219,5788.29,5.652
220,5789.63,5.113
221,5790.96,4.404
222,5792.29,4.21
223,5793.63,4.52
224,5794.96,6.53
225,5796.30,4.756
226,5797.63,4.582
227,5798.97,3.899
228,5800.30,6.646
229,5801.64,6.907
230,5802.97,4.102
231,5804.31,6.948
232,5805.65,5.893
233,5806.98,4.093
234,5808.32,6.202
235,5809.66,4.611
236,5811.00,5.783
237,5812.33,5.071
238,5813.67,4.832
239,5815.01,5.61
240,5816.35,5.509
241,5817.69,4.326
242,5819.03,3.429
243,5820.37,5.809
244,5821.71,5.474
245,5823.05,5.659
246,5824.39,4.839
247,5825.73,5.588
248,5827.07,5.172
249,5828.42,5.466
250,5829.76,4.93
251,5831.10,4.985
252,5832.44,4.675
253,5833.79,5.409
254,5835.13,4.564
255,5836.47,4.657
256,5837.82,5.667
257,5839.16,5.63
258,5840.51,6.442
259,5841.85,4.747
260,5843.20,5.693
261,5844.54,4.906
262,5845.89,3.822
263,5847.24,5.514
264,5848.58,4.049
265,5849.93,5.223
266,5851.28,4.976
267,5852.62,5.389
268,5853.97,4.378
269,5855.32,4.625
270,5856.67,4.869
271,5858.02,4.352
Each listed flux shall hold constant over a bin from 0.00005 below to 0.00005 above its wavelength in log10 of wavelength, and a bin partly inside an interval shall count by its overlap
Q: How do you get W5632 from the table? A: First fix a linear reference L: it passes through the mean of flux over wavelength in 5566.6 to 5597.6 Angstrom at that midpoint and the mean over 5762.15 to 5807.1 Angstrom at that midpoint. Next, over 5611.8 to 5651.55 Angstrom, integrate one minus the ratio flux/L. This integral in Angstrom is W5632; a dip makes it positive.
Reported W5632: 3.4 Angstrom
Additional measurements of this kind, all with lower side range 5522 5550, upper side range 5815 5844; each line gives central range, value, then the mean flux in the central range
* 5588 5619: 2.6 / 4.65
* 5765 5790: -0.4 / 5.25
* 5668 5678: 0.3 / 4.95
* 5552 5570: -1.0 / 5.32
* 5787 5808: -0.4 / 5.26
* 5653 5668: 2.0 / 4.42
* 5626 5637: 1.6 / 4.36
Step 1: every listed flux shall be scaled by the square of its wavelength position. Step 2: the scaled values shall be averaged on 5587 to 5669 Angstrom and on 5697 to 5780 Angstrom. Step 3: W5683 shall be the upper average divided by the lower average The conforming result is 1.21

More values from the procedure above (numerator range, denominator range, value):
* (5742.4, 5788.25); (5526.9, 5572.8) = 1.12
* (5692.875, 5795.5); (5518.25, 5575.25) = 1.10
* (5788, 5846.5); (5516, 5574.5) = 1.11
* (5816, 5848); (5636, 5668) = 1.22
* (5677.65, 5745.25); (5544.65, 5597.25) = 1.08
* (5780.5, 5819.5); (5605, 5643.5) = 1.17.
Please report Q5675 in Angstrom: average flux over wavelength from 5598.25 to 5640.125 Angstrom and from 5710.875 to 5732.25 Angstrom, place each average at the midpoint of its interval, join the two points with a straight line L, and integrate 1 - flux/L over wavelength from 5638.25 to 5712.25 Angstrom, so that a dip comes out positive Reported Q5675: 2.1 Angstrom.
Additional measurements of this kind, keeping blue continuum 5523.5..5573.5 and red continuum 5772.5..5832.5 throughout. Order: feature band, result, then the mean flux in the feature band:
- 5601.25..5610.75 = 1.2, 4.53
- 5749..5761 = -1.4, 5.78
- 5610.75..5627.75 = 1.3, 4.77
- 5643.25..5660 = 3.0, 4.24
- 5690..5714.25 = 0.4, 5.09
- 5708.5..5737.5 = -0.9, 5.34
